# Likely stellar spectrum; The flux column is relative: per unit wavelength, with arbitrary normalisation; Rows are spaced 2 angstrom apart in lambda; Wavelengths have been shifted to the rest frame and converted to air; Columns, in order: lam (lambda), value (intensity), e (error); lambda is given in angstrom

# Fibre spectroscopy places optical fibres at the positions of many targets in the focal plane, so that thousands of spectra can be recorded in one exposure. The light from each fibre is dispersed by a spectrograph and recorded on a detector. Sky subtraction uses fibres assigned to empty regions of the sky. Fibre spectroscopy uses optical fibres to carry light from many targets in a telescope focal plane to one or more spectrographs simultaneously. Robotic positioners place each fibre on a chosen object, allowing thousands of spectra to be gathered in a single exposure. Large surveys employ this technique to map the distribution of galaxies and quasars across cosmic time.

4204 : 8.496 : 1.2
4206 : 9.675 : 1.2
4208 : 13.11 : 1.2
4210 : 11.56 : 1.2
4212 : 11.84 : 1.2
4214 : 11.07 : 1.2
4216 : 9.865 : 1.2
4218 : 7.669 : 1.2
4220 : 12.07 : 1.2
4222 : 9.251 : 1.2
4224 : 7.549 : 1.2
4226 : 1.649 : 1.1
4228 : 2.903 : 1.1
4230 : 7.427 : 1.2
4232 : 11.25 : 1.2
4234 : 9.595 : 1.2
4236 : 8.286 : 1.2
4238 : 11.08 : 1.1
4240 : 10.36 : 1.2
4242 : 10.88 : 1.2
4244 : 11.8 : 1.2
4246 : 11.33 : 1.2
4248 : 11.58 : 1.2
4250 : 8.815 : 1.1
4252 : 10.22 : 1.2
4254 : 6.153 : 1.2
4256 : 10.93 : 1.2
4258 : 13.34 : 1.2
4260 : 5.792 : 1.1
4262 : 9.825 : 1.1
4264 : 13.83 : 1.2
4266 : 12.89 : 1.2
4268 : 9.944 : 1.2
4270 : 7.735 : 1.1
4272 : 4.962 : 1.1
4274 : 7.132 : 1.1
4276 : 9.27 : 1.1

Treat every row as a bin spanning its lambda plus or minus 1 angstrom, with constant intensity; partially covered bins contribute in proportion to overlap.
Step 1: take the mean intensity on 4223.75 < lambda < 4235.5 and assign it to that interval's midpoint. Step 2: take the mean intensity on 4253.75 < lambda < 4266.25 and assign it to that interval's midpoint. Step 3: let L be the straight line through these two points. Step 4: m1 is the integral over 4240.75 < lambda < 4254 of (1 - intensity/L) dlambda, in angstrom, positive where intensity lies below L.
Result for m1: -2.3 angstrom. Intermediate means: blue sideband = 6.74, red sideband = 10.5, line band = 10.4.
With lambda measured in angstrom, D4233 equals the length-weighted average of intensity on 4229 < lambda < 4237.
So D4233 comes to 9.14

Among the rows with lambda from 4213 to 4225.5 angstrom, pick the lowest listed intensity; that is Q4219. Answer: 7.549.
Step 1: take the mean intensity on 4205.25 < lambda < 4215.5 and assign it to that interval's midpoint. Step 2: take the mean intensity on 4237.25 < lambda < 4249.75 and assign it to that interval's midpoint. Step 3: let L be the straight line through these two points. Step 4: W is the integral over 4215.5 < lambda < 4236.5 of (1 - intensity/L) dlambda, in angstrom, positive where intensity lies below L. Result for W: 6.2 angstrom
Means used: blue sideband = 11.4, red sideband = 11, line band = 7.9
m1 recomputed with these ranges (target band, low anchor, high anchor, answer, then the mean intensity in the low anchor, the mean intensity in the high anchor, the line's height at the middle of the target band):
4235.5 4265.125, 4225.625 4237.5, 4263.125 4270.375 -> -3.08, 7.3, 11.3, 9.46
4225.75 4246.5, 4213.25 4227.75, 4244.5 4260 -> 0.46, 8.11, 10.1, 9.09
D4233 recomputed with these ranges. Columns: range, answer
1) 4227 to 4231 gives 5.17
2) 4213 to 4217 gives 10.5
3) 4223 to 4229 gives 4.03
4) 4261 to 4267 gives 12.2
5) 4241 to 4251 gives 10.9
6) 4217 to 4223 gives 9.66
